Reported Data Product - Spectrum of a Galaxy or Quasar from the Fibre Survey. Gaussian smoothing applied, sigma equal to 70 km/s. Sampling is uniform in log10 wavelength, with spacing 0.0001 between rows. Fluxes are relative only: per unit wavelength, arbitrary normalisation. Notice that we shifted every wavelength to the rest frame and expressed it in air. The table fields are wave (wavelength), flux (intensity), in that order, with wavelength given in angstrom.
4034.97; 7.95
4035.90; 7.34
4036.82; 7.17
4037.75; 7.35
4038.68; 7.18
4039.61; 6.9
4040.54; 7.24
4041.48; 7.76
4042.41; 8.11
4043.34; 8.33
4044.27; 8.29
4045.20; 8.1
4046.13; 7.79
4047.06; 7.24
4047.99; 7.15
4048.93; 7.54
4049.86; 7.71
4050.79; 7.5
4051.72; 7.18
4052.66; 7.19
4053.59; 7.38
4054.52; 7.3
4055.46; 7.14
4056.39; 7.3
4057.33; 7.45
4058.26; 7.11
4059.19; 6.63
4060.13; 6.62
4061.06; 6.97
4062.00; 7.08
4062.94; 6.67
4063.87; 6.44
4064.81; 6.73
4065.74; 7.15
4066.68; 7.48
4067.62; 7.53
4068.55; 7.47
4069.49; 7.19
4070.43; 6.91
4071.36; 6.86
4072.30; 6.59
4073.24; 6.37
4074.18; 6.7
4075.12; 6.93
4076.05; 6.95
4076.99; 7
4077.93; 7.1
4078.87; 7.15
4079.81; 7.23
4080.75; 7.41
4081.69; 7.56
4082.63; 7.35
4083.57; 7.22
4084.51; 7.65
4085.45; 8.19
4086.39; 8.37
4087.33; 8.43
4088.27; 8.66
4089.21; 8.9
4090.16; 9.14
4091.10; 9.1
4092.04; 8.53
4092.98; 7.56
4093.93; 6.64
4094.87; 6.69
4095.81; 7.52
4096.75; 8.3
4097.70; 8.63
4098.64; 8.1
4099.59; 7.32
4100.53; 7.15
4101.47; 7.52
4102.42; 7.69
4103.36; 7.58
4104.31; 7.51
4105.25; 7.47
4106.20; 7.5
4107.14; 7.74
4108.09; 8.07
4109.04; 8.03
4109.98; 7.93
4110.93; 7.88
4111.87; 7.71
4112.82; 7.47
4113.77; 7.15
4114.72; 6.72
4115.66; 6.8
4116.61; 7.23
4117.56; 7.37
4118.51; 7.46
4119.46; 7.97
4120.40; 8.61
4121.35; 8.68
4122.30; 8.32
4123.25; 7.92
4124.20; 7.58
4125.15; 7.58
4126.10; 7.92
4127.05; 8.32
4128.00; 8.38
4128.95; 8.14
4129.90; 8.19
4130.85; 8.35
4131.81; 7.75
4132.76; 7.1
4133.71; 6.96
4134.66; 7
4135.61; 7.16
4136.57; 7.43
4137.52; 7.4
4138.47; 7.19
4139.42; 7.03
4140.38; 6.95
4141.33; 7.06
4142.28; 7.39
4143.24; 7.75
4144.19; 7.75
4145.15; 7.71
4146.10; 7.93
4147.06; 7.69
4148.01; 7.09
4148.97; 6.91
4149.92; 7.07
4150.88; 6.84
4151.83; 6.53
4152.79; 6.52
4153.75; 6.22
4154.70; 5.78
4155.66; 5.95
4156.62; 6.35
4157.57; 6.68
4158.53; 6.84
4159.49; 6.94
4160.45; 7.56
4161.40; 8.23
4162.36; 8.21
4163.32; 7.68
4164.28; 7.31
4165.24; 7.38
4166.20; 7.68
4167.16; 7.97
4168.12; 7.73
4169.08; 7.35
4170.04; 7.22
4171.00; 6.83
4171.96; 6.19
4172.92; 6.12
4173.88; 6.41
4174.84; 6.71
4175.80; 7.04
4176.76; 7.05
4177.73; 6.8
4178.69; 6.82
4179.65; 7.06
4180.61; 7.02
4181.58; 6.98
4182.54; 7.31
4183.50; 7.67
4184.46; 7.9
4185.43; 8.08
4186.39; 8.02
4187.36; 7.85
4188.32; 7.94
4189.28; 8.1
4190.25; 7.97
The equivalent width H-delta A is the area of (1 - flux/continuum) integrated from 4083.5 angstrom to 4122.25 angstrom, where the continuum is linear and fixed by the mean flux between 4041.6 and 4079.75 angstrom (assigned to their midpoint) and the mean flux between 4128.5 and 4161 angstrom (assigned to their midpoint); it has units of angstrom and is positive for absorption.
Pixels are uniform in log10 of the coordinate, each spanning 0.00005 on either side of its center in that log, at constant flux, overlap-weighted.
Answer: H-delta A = -3.4 angstrom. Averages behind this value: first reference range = 7.21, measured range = 7.82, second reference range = 7.15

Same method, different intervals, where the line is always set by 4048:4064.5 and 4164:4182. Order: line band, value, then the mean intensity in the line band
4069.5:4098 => -1.9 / 7.58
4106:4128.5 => -2.2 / 7.77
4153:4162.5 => 0.3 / 6.82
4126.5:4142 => -1.0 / 7.53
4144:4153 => -0.2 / 7.2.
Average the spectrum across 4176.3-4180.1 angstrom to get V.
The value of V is 6.92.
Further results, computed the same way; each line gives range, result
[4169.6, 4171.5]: 7.01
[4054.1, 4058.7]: 7.25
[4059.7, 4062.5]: 6.88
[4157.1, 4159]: 6.75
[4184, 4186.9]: 7.98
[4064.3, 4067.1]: 7.1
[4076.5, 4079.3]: 7.07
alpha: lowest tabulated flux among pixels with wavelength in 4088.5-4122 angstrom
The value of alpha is 6.64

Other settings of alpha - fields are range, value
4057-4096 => 6.37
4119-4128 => 7.58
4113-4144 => 6.72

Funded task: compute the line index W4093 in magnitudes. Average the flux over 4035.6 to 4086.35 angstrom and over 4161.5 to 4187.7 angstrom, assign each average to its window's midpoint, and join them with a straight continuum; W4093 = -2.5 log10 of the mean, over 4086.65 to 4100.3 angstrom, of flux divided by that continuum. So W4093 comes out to -0.116 mag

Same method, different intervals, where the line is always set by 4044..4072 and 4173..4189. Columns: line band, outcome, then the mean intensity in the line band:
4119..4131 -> -0.13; 8.15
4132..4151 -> 0.00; 7.29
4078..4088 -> -0.06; 7.66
